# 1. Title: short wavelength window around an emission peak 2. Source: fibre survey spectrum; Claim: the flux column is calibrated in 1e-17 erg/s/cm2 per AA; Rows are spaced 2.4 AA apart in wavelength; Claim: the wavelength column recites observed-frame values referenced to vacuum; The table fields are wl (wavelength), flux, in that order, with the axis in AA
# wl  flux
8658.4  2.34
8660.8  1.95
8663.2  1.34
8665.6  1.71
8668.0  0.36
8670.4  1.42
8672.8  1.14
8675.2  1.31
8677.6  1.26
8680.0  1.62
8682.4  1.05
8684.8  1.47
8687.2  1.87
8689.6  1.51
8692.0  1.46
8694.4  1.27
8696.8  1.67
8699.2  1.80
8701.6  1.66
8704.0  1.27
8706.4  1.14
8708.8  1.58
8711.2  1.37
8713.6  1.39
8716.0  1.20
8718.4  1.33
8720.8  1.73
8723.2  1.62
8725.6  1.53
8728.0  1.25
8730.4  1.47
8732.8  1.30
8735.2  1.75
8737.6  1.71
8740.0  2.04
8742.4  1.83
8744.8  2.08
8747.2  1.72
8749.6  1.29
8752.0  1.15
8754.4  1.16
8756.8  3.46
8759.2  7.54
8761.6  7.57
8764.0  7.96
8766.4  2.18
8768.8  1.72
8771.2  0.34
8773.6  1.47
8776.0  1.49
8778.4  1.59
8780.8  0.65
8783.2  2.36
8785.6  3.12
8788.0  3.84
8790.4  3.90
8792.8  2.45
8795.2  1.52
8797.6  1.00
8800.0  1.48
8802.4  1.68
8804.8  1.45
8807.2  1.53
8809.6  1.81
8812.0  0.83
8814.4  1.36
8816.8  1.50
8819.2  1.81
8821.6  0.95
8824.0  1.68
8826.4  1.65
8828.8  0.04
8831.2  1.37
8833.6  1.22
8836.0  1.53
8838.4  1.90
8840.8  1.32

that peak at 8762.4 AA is H-alpha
